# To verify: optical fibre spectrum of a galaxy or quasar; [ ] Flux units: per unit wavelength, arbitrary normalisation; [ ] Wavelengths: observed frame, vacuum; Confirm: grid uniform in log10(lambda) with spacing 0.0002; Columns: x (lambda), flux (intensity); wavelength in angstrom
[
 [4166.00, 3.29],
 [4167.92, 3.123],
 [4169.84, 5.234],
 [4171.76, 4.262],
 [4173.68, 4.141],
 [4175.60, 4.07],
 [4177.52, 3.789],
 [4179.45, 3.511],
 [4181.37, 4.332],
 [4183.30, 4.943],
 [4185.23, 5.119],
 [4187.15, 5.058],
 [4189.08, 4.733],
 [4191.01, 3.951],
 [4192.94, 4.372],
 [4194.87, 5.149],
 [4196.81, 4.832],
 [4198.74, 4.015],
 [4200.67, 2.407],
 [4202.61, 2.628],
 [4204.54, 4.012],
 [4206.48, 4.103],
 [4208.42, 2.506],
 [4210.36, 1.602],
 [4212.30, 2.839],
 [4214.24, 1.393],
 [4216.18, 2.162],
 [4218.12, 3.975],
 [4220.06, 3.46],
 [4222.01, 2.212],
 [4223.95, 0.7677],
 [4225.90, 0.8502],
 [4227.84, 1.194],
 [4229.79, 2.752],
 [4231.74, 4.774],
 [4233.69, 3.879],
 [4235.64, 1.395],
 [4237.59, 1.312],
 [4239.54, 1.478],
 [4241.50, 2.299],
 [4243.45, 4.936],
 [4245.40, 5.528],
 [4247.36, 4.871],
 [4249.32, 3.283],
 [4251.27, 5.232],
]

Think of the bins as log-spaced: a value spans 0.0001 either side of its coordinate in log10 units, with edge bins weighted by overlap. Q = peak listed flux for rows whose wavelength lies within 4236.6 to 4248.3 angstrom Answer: 5.528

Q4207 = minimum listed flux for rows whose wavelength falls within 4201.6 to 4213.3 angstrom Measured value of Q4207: 1.602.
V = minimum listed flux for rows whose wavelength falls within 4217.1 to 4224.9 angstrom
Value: 0.7677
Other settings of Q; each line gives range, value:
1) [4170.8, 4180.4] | 4.262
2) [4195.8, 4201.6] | 4.832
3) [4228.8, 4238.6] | 4.774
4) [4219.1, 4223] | 3.46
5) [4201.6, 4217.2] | 4.103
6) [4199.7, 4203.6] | 2.628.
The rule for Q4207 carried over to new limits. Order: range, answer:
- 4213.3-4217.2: 1.393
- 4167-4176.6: 3.123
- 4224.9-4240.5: 0.8502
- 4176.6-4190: 3.511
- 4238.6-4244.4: 1.478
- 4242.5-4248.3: 4.871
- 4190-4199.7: 3.951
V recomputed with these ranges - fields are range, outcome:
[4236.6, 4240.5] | 1.312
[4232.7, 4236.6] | 1.395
